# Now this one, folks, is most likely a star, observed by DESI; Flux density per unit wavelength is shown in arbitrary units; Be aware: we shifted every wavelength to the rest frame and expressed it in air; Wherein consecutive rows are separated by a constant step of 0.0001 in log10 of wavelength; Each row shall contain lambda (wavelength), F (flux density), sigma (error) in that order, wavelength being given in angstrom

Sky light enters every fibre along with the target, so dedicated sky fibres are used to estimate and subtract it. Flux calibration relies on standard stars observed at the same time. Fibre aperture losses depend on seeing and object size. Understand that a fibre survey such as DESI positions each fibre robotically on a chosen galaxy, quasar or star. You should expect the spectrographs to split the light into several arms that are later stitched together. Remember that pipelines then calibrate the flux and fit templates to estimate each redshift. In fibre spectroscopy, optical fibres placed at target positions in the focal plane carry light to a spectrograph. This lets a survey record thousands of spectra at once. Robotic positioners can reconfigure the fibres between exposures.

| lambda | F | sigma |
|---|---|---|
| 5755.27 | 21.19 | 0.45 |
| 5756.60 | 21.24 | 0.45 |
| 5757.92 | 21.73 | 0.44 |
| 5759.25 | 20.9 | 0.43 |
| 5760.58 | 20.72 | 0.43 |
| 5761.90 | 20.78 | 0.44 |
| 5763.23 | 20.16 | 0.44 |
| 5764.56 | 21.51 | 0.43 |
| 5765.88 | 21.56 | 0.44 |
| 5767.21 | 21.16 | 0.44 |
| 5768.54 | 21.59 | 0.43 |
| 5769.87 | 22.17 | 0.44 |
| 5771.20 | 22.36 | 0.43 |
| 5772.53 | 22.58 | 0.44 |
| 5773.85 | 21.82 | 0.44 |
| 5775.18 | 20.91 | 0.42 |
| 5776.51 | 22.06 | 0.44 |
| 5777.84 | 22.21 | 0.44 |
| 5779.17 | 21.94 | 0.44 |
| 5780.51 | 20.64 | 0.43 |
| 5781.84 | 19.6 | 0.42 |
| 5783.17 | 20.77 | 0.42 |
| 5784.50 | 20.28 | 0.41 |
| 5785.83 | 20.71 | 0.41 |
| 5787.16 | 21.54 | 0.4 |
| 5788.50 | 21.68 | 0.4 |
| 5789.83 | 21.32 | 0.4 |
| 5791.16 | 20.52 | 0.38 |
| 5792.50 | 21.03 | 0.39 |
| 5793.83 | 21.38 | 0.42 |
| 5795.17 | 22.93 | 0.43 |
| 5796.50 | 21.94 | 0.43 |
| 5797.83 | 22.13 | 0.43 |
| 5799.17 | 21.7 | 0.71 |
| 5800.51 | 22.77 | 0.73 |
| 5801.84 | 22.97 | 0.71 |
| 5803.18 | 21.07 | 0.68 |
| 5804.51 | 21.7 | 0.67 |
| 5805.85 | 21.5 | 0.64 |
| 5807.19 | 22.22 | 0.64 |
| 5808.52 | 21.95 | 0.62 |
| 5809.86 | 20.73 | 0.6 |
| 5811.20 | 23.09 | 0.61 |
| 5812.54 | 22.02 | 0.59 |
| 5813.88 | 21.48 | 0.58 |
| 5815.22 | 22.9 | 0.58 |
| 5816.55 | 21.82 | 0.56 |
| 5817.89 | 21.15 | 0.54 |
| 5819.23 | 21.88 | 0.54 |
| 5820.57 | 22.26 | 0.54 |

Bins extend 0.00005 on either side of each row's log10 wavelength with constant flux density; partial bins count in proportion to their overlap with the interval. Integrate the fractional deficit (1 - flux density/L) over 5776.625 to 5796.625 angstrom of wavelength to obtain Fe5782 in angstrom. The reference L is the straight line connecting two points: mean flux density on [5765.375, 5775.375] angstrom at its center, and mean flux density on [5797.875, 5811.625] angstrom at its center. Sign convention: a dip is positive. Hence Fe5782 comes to 0.59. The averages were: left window 21.8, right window 21.9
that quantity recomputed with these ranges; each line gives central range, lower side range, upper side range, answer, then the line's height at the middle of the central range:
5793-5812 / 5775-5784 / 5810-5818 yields -0.2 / 21.8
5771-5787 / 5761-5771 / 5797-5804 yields 0.2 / 21.6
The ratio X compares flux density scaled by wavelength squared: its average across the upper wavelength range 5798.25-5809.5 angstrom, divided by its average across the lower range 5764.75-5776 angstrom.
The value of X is 1.0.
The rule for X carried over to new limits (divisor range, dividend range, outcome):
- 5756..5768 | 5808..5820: 1.06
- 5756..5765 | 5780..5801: 1.03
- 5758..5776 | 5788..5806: 1.03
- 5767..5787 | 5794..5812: 1.04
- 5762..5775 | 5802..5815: 1.02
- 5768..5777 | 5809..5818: 1.01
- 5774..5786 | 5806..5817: 1.06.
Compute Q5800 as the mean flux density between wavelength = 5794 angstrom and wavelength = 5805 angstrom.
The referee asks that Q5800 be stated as 22.1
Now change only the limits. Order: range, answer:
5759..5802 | 21.5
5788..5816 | 21.9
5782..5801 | 21.4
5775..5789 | 21.1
